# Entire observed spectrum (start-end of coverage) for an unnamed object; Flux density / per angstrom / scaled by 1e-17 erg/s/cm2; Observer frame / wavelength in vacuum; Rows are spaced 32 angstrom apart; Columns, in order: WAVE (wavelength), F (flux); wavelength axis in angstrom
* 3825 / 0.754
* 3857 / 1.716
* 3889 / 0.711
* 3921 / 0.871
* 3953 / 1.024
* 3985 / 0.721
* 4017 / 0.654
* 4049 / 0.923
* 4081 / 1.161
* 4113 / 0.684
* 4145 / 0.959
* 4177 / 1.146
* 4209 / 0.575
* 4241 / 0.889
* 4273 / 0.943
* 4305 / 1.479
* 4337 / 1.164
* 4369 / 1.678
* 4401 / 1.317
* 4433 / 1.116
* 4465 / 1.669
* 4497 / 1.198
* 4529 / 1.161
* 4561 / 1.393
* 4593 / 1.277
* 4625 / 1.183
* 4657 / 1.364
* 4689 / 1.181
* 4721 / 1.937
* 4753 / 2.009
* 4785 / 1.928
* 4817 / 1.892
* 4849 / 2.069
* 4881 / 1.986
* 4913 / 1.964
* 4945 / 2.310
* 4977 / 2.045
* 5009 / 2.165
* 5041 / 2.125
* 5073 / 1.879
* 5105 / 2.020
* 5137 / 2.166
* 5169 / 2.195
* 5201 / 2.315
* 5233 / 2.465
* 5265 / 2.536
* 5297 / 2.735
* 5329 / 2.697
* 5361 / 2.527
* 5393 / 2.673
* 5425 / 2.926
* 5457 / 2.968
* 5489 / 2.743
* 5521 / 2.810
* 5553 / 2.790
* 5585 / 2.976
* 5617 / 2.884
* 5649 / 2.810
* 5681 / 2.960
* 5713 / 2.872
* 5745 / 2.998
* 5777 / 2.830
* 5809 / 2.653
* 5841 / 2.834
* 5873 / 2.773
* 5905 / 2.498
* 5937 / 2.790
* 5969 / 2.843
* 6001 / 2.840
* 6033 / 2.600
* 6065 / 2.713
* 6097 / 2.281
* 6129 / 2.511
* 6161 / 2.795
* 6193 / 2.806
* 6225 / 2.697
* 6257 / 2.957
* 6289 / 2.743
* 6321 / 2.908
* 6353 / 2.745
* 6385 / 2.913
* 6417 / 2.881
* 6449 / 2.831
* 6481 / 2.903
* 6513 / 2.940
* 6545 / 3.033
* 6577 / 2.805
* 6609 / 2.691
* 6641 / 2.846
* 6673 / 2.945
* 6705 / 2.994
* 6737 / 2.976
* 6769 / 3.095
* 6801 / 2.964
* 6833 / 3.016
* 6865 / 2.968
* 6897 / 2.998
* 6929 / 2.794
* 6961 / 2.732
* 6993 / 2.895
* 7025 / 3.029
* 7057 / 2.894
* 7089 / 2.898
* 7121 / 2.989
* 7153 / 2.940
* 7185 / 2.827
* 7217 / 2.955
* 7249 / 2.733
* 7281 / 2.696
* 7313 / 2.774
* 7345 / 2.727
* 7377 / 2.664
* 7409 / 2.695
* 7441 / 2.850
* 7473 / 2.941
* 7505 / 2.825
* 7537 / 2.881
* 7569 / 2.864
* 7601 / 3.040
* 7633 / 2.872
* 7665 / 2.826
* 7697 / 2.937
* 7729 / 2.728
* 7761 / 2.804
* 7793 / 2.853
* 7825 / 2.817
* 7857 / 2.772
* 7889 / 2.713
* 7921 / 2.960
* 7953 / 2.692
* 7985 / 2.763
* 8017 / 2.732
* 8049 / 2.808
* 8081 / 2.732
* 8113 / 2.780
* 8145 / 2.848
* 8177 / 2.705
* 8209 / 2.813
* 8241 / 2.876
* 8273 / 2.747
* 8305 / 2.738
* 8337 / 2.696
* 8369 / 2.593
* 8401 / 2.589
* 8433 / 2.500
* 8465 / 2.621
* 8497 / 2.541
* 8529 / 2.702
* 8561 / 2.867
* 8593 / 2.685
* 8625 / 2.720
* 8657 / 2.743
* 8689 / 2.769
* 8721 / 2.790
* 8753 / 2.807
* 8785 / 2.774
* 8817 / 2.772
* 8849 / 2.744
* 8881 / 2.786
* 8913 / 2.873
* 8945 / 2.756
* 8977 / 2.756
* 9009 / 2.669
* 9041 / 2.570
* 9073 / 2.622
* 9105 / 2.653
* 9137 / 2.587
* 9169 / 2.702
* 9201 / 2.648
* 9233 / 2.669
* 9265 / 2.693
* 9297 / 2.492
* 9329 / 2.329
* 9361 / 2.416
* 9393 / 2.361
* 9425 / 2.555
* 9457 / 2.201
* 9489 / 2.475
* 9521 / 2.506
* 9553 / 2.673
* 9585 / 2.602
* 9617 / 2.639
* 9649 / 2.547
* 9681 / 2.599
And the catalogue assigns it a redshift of 0.179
